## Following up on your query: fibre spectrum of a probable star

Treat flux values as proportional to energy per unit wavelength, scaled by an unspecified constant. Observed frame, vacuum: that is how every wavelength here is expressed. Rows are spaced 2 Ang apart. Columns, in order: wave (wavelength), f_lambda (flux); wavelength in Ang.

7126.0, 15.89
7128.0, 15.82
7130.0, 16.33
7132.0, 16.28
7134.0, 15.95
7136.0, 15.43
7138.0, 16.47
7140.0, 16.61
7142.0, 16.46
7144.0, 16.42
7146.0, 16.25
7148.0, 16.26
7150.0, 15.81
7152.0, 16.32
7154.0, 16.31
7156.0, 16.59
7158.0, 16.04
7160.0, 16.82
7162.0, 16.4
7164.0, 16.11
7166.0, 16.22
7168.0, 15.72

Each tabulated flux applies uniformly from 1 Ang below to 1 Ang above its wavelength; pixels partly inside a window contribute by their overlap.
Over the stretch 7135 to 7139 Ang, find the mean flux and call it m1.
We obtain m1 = 15.9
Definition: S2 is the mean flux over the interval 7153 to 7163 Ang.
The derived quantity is 16.4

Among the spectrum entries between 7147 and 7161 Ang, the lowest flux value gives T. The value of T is 15.81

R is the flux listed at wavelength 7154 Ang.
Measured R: 16.31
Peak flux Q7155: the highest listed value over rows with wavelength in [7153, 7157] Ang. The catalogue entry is 16.59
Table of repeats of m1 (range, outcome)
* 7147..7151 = 16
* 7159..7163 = 16.6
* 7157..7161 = 16.4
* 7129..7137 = 16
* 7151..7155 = 16.3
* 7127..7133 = 16.1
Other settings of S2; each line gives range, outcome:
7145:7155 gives 16.2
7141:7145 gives 16.4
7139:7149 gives 16.4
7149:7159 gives 16.2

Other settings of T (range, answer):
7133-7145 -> 15.43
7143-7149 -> 16.25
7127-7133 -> 15.82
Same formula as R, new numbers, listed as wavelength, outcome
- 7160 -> 16.82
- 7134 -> 15.95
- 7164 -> 16.11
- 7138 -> 16.47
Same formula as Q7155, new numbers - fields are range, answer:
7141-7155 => 16.46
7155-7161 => 16.82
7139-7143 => 16.61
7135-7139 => 16.47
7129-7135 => 16.33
